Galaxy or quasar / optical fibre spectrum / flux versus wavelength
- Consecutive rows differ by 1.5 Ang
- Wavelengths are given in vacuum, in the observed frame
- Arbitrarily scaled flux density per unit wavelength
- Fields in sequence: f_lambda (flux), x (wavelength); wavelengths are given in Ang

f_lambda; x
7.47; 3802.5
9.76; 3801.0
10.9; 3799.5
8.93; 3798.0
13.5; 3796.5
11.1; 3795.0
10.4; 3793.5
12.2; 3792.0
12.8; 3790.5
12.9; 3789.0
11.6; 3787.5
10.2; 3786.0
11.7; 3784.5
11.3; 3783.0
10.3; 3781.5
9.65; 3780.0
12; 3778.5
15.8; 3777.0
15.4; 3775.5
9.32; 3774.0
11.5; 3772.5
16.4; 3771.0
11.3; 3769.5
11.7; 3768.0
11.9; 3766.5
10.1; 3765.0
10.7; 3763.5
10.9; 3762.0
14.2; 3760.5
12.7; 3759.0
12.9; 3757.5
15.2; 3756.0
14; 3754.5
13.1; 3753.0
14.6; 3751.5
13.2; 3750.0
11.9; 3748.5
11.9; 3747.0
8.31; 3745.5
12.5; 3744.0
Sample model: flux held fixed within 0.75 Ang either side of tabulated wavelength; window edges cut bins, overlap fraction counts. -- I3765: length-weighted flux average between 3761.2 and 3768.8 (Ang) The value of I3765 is 11.1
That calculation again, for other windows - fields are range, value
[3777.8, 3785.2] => 11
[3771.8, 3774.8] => 10.5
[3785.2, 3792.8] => 11.9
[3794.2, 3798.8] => 11.2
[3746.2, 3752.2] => 12.8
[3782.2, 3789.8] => 11.5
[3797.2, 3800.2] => 9.96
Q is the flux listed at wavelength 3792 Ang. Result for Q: 12.2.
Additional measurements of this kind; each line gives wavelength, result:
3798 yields 8.93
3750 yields 13.2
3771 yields 16.4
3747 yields 11.9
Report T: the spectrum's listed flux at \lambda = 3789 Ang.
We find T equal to 12.9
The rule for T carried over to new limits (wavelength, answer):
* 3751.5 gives 14.6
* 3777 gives 15.8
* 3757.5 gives 12.9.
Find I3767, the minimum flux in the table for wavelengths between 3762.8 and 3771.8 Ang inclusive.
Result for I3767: 10.1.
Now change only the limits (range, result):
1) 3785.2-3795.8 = 10.2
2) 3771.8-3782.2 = 9.32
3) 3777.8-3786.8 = 9.65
